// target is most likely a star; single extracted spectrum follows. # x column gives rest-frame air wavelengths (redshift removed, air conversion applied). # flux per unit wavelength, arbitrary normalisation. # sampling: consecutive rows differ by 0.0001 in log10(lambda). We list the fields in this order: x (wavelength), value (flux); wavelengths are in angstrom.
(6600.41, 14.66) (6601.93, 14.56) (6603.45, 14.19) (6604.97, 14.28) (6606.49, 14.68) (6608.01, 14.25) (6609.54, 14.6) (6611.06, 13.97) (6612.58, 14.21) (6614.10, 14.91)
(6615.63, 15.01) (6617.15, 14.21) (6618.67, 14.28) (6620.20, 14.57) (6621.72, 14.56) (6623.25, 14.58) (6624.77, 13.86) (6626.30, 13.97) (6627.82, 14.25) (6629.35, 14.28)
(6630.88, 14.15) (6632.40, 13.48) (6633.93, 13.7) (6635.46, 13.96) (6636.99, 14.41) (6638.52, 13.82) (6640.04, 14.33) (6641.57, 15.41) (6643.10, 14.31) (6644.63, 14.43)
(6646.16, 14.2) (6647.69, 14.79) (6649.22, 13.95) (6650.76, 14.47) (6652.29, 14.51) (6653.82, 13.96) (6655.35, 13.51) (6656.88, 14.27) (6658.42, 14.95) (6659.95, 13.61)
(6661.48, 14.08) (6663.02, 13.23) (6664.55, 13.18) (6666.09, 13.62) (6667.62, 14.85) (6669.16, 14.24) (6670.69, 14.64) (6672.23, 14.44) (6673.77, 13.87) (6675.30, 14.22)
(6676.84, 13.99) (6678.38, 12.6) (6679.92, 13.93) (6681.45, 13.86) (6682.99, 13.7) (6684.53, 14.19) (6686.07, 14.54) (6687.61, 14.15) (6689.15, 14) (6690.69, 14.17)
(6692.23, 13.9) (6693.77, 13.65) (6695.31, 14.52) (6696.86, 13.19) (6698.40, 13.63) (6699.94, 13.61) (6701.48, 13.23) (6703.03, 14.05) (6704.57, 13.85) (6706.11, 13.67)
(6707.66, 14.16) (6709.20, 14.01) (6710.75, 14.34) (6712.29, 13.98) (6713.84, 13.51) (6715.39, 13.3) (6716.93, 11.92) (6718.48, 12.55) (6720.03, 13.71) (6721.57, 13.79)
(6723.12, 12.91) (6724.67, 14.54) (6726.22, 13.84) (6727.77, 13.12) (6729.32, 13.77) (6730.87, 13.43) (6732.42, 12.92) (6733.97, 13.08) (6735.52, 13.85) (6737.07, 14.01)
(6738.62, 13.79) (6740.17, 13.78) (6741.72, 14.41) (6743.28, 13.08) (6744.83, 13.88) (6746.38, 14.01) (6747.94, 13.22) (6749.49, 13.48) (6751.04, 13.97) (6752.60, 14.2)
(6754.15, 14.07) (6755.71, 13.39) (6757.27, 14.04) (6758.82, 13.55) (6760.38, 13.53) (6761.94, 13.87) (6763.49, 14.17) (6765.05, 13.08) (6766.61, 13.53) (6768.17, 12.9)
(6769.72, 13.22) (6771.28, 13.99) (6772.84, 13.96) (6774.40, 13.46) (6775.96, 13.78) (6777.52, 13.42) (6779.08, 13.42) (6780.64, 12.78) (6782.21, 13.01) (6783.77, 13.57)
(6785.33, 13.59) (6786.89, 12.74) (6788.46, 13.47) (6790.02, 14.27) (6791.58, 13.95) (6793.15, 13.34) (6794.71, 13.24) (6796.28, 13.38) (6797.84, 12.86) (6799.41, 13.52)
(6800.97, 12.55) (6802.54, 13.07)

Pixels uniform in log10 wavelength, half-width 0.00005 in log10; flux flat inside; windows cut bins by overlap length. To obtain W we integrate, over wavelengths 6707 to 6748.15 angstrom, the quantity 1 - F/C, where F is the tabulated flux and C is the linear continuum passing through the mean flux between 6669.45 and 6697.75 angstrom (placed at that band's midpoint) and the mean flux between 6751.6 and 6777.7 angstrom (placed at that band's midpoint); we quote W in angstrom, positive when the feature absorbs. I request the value 0.6 angstrom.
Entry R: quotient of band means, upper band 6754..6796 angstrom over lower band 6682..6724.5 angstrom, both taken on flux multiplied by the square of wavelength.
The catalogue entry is 1.01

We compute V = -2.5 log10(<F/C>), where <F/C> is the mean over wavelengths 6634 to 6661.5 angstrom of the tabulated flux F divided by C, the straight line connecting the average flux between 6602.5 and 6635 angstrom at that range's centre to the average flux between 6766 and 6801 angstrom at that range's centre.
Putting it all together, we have -0.01 mag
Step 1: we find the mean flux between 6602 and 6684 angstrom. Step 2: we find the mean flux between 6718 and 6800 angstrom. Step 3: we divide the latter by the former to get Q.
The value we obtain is 1.0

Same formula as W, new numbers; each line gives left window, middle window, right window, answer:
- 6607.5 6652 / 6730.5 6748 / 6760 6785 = 0.0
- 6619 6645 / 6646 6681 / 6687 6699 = 0.0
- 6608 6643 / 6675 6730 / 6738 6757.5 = 1.0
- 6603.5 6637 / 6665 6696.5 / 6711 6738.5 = -0.5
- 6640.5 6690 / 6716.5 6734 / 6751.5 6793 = 0.6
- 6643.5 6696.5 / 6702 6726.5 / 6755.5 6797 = 0.4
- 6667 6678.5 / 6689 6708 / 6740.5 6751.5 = 0.3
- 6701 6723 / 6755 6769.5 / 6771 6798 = -0.1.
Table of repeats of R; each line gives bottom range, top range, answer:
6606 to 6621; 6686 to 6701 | 0.98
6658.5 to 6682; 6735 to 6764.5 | 1.01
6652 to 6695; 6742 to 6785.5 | 1.00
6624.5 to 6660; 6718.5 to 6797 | 0.99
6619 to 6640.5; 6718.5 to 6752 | 0.99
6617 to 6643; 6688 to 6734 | 0.98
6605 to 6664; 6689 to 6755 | 0.98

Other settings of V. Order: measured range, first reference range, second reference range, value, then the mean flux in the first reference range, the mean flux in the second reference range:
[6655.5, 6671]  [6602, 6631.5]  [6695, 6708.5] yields 0.00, 14.4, 13.7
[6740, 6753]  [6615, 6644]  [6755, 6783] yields -0.01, 14.3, 13.5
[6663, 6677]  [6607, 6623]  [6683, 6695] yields 0.01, 14.5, 14.1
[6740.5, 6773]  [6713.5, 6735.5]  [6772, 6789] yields -0.03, 13.3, 13.4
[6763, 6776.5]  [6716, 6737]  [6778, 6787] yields -0.02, 13.4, 13.2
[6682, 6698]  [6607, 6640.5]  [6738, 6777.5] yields 0.00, 14.2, 13.7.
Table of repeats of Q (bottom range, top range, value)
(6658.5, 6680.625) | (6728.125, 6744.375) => 0.98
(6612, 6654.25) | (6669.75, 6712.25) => 0.97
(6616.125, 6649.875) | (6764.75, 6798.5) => 0.94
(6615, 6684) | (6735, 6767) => 0.97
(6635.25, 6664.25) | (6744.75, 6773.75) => 0.96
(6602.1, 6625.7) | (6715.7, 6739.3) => 0.93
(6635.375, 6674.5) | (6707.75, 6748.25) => 0.96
